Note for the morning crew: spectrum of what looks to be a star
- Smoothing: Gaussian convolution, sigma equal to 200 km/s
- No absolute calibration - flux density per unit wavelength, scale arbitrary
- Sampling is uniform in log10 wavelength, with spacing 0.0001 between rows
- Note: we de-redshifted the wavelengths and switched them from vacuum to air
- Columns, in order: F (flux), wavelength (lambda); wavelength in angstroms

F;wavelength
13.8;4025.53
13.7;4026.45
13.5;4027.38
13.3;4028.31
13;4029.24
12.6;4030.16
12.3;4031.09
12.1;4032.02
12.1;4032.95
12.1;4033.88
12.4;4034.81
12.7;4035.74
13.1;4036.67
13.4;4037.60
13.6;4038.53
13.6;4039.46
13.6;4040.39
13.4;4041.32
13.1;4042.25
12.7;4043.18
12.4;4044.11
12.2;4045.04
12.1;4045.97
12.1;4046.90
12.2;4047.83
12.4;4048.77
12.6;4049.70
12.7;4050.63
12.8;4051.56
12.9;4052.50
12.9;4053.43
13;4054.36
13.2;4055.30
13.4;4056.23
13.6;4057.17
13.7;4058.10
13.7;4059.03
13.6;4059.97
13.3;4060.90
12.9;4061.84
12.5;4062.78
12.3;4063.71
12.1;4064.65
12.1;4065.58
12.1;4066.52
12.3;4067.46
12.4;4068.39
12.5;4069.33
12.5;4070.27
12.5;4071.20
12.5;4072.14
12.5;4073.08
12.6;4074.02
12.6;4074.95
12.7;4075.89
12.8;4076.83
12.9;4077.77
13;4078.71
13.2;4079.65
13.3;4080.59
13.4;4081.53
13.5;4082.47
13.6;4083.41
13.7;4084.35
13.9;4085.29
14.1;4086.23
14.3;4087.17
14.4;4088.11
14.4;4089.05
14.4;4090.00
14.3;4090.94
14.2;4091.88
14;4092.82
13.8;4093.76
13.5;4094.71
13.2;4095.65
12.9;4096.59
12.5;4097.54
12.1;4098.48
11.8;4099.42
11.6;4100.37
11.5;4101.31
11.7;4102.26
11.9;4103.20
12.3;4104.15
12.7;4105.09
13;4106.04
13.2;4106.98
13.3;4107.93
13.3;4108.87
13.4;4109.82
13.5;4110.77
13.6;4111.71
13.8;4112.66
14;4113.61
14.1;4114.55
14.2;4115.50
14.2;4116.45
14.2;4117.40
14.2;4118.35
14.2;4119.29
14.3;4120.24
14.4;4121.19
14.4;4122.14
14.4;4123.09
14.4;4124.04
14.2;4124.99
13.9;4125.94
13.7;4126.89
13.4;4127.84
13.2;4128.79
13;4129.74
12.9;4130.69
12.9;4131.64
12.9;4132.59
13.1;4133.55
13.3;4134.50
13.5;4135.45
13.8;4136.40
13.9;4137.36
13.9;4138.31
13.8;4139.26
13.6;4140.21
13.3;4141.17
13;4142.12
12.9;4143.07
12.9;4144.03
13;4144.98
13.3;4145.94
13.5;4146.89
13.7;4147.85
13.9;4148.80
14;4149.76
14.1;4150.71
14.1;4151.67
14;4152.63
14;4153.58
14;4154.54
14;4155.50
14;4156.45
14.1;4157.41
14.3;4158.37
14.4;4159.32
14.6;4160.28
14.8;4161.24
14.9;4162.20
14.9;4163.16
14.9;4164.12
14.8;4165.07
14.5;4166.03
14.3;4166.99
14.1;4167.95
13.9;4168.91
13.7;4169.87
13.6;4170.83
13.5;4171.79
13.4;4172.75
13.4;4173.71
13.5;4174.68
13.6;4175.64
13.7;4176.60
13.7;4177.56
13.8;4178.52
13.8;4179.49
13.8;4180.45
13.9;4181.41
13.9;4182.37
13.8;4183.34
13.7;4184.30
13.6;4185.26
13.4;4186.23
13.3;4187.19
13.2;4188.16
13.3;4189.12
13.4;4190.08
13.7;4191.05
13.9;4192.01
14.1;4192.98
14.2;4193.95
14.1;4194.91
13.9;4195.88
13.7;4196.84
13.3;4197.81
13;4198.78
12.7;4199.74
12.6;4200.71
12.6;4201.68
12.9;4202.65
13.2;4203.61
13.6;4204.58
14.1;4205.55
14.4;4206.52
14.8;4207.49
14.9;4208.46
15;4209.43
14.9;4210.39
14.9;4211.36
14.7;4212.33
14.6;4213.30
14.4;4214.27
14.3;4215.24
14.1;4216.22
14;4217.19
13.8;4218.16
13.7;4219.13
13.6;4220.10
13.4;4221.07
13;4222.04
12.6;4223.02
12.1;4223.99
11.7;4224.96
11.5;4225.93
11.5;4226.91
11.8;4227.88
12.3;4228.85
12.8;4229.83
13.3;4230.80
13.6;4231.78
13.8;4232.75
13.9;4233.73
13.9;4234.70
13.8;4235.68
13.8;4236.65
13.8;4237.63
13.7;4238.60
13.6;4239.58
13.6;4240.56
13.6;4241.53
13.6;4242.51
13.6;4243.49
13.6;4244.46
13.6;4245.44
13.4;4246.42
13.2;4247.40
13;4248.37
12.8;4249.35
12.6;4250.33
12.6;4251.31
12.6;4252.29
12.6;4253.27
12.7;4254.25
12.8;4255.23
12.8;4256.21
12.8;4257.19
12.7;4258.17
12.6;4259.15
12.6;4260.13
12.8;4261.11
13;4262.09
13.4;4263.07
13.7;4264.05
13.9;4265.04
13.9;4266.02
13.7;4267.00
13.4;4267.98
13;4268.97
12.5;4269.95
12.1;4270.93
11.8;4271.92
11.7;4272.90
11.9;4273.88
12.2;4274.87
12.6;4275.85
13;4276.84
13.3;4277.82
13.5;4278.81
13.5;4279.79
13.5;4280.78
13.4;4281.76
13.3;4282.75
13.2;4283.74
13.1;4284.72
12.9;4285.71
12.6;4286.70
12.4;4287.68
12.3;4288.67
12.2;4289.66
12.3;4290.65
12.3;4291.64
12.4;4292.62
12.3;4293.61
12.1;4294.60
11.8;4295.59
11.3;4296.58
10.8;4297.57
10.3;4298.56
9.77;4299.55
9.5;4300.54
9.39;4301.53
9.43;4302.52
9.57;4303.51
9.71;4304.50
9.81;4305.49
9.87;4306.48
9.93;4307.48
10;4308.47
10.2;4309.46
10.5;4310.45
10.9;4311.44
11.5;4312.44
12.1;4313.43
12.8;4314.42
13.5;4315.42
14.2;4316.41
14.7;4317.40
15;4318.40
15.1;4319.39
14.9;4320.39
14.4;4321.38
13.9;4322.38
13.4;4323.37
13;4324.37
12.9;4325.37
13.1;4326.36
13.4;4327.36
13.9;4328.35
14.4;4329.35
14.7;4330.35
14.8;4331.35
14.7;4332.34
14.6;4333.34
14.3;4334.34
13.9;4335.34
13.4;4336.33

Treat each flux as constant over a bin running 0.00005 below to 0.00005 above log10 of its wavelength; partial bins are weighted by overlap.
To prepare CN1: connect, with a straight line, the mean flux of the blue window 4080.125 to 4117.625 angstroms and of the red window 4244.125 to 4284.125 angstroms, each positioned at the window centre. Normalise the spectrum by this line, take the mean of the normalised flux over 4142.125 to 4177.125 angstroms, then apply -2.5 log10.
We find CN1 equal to -0.06 mag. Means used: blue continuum 13.4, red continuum 13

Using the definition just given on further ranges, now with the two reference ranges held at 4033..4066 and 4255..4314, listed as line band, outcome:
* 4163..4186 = -0.12 mag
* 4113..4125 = -0.13 mag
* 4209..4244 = -0.11 mag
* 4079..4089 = -0.08 mag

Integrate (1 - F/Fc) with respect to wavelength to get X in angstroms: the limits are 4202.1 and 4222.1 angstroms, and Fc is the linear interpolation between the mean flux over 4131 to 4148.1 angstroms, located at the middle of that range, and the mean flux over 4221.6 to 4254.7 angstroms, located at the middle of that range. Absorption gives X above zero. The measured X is -1.53 angstroms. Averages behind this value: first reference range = 13.3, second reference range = 13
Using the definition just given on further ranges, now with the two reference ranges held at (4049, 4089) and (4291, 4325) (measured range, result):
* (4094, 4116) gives -0.2 angstroms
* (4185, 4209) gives -2.4 angstroms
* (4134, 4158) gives -2.0 angstroms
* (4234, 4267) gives -3.2 angstroms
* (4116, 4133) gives -1.4 angstroms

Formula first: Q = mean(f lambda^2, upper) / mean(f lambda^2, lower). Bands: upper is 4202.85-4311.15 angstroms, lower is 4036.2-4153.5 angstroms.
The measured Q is 1.0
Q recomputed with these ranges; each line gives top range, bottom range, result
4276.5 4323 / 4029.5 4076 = 1.07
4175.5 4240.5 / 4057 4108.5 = 1.11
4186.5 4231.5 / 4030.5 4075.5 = 1.14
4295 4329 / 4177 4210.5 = 0.92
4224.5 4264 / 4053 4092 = 1.08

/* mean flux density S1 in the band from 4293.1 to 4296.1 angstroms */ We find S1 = 12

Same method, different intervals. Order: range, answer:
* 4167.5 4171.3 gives 13.8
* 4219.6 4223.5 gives 13.1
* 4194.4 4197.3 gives 13.9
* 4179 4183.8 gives 13.8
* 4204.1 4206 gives 13.8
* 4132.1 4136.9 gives 13.3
